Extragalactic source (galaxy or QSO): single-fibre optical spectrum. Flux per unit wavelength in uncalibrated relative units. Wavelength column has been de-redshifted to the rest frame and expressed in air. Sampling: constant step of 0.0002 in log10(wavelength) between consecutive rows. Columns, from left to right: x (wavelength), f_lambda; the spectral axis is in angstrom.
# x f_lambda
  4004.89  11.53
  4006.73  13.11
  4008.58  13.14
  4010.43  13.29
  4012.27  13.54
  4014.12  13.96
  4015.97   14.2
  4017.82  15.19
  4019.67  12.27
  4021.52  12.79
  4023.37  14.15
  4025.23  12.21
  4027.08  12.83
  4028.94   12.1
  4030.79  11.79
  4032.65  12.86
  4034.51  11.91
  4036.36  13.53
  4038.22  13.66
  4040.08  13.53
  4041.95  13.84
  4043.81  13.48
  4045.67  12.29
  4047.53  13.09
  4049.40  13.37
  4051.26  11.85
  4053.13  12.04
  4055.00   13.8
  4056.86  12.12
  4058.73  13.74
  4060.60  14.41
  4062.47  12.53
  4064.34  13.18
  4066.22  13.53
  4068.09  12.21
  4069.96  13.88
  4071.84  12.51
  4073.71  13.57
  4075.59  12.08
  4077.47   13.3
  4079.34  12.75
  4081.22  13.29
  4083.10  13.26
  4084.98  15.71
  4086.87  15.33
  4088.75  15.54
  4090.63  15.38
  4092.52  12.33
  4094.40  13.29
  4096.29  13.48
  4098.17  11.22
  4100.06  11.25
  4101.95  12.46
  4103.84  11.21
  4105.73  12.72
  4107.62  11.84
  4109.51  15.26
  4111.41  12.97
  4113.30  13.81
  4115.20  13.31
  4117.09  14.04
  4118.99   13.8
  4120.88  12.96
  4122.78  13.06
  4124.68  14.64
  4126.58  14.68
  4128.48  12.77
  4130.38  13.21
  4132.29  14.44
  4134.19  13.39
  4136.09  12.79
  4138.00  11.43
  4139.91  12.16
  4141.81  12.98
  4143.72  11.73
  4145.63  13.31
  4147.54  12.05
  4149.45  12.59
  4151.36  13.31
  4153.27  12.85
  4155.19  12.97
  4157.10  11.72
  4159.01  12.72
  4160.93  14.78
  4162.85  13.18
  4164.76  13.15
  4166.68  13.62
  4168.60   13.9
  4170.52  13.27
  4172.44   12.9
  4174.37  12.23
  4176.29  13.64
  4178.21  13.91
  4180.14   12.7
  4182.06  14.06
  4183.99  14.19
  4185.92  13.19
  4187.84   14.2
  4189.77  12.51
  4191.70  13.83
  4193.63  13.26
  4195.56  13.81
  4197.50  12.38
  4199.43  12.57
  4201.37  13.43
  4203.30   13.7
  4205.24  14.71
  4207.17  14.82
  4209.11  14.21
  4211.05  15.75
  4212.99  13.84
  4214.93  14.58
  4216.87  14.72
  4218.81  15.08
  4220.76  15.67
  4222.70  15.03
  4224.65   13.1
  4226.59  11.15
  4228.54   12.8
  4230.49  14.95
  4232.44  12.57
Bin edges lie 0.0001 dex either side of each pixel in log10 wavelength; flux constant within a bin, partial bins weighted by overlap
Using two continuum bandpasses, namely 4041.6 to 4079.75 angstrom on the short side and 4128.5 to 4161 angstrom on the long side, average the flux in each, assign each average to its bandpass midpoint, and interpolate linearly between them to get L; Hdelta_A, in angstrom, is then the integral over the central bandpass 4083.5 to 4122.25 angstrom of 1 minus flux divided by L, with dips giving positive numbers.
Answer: -1.4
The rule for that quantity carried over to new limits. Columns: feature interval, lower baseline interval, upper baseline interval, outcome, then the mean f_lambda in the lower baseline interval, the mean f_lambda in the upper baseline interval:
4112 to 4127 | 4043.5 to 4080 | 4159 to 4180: -0.61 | 13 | 13.4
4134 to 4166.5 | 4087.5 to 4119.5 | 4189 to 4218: 1.78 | 13.2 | 13.9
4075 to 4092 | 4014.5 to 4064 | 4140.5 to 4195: -1.25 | 13.1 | 13.2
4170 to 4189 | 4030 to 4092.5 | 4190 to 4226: 0.68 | 13.3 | 14.1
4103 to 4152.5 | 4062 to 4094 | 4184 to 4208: 1.69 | 13.6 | 13.6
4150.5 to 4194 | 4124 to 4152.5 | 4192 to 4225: 0.85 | 13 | 14.2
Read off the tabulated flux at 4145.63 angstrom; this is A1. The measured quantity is 13.31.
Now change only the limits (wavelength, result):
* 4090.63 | 15.38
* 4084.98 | 15.71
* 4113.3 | 13.81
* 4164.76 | 13.15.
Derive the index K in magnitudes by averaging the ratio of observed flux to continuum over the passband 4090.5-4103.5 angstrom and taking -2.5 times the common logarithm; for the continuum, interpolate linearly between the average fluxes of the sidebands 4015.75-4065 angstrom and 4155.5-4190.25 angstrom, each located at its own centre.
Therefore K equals 0.05 mag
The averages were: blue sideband 13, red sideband 13.3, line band 12.5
